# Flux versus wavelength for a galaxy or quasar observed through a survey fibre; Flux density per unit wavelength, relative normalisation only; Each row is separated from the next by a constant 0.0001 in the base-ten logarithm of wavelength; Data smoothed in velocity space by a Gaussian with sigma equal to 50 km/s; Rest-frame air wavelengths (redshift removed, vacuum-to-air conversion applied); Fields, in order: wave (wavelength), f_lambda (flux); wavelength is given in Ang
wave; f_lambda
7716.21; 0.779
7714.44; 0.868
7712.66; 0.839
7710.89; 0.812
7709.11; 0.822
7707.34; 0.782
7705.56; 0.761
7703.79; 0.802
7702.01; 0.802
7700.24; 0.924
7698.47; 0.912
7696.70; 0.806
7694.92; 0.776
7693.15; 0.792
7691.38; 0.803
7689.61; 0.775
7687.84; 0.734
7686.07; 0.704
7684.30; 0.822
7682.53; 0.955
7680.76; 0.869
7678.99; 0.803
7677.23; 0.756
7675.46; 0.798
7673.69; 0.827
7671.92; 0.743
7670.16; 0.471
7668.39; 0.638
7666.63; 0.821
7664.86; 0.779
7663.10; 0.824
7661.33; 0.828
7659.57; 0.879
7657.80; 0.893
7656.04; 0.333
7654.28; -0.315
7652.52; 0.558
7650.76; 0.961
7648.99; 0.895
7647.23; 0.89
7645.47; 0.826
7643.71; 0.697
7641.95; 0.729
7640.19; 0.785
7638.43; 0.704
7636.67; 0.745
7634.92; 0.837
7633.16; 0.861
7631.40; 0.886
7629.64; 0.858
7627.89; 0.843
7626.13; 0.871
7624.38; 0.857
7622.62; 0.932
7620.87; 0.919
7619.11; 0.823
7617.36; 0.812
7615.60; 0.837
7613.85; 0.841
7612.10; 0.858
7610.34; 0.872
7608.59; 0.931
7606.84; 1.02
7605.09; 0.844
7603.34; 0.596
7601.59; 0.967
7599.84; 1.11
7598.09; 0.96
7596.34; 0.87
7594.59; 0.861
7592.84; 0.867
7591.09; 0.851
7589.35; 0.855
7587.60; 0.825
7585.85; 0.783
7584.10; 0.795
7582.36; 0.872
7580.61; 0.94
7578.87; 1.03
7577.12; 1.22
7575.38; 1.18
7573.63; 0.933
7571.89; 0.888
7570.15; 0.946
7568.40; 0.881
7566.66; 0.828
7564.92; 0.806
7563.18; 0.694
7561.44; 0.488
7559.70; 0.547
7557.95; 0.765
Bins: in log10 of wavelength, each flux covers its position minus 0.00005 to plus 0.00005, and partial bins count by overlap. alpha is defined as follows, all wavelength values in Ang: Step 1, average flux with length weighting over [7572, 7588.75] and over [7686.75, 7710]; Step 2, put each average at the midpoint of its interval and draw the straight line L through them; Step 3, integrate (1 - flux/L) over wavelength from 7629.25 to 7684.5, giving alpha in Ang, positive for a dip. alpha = 7.0 Ang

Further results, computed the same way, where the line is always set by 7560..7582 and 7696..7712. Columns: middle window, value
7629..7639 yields 0.51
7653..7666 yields 3.70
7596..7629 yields -0.38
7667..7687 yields 1.79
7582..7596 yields 0.72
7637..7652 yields 0.93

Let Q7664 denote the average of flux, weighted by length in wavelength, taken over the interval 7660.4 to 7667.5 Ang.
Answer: 0.813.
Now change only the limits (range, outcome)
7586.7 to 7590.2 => 0.838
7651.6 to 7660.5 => 0.474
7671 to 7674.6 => 0.781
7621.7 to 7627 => 0.888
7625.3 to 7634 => 0.863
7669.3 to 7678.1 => 0.719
